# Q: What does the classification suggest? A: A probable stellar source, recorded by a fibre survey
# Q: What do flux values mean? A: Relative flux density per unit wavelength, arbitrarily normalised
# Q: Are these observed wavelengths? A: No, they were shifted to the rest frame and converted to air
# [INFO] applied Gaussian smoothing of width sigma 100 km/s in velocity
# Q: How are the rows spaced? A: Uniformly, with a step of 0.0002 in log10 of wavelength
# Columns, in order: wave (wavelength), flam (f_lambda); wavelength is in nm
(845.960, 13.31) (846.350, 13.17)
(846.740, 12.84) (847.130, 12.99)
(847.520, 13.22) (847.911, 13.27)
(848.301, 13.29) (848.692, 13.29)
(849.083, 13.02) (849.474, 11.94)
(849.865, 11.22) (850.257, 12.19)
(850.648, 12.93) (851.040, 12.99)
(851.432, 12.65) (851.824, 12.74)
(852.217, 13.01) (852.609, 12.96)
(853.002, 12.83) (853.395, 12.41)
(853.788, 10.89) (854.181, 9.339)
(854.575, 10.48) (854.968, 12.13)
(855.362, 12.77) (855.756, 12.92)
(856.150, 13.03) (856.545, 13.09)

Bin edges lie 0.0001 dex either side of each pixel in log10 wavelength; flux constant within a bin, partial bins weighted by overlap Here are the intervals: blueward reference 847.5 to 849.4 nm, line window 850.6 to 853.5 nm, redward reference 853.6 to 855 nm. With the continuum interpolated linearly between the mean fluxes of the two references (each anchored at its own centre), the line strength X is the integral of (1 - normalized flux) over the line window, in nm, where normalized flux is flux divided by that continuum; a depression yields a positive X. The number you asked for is -0.32 nm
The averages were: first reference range 13.1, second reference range 10.5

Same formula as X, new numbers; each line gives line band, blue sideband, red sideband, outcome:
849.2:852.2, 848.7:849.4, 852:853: 0.11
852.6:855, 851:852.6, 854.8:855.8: 0.24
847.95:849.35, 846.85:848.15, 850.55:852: -0.01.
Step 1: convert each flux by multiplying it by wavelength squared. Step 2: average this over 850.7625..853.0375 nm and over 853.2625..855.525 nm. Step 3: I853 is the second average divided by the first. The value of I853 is 0.88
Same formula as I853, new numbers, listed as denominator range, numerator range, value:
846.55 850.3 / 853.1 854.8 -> 0.87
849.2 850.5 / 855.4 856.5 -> 1.10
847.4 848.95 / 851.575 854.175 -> 0.93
